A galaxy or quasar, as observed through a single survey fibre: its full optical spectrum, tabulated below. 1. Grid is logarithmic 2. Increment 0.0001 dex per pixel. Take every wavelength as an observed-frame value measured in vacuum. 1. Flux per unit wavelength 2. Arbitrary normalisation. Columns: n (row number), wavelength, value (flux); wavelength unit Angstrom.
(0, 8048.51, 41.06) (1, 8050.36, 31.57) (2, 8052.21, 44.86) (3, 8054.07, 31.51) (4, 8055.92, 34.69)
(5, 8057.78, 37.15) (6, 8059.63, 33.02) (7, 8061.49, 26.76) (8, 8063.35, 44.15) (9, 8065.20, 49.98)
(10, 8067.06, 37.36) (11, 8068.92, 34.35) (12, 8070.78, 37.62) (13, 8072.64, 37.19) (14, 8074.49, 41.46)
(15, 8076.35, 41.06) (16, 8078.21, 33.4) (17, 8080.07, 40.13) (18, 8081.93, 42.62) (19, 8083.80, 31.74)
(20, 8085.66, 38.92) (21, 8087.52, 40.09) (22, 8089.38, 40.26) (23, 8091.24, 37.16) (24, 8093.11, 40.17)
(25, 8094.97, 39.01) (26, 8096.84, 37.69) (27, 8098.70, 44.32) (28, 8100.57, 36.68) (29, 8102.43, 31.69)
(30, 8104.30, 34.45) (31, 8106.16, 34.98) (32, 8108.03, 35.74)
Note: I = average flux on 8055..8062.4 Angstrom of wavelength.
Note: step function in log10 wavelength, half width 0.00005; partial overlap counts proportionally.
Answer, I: 32.9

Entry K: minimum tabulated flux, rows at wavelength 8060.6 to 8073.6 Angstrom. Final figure 26.76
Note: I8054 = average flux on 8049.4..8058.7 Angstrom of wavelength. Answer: 36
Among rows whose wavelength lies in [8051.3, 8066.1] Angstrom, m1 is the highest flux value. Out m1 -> 49.98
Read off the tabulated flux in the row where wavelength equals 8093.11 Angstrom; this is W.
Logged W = 40.17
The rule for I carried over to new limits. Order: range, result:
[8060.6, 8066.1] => 40.4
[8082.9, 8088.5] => 37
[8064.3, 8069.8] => 40.5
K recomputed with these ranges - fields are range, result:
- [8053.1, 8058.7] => 31.51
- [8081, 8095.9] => 31.74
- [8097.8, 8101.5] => 36.68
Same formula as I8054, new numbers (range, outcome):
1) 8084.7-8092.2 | 39.1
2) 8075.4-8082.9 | 39.2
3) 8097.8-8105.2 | 36.7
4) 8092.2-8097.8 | 39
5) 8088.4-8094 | 39.2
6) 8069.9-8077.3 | 39.4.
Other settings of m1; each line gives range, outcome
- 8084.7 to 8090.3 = 40.26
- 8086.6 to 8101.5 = 44.32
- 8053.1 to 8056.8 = 34.69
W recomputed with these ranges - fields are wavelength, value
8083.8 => 31.74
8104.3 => 34.45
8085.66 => 38.92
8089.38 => 40.26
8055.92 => 34.69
